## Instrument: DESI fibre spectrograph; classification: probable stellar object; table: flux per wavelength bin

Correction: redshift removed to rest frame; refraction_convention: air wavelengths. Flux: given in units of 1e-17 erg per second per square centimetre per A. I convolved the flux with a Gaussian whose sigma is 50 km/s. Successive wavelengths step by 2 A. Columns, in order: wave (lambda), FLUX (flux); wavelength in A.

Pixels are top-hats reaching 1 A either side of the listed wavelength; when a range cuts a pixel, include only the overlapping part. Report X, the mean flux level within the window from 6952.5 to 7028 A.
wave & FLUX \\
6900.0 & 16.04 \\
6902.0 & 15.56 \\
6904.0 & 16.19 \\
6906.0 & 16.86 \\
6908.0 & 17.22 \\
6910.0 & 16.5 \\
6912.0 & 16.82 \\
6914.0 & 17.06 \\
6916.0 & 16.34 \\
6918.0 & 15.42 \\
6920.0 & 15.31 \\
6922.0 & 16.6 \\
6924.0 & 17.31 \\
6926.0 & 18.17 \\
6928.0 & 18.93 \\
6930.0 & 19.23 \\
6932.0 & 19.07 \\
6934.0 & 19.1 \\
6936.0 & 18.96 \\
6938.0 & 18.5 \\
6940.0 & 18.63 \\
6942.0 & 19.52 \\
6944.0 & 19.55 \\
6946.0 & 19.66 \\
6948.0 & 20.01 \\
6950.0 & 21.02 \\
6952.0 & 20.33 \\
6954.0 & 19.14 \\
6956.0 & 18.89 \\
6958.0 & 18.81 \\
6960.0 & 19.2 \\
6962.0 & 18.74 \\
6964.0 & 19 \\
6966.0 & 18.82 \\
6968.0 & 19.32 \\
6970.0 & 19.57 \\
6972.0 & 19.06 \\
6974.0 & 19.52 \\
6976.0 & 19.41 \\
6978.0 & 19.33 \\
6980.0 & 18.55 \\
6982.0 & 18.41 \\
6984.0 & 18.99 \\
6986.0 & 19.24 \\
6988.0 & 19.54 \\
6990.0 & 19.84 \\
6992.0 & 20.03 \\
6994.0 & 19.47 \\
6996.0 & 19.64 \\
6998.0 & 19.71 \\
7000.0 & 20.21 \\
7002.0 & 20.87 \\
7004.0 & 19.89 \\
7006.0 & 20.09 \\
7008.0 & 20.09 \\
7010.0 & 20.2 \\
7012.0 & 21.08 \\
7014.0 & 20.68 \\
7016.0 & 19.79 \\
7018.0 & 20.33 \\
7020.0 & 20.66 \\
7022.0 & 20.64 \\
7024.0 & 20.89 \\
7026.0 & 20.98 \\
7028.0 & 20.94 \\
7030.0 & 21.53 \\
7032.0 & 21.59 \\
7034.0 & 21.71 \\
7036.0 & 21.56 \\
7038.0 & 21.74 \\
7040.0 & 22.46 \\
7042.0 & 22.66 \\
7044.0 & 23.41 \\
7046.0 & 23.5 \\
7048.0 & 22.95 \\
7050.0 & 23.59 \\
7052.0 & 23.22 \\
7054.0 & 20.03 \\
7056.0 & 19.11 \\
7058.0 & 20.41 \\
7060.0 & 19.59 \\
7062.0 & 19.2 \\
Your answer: 19.7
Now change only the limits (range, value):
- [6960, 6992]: 19.2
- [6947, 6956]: 20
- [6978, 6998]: 19.3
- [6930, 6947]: 19.1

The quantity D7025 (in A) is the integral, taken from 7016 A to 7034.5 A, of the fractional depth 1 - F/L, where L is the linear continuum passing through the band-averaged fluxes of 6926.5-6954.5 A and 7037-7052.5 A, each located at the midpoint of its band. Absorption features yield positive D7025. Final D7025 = 1.1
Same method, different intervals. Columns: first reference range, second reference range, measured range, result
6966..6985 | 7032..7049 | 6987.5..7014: 0.4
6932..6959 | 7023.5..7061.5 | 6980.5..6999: 0.9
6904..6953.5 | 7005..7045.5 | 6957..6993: 0.7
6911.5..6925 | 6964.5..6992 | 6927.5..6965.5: -3.4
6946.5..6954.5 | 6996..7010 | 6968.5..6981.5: 0.6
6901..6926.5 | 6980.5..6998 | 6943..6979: -2.2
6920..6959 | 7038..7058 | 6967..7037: 2.4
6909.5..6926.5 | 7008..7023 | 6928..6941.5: -1.3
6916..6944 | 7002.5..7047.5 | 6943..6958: -0.8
